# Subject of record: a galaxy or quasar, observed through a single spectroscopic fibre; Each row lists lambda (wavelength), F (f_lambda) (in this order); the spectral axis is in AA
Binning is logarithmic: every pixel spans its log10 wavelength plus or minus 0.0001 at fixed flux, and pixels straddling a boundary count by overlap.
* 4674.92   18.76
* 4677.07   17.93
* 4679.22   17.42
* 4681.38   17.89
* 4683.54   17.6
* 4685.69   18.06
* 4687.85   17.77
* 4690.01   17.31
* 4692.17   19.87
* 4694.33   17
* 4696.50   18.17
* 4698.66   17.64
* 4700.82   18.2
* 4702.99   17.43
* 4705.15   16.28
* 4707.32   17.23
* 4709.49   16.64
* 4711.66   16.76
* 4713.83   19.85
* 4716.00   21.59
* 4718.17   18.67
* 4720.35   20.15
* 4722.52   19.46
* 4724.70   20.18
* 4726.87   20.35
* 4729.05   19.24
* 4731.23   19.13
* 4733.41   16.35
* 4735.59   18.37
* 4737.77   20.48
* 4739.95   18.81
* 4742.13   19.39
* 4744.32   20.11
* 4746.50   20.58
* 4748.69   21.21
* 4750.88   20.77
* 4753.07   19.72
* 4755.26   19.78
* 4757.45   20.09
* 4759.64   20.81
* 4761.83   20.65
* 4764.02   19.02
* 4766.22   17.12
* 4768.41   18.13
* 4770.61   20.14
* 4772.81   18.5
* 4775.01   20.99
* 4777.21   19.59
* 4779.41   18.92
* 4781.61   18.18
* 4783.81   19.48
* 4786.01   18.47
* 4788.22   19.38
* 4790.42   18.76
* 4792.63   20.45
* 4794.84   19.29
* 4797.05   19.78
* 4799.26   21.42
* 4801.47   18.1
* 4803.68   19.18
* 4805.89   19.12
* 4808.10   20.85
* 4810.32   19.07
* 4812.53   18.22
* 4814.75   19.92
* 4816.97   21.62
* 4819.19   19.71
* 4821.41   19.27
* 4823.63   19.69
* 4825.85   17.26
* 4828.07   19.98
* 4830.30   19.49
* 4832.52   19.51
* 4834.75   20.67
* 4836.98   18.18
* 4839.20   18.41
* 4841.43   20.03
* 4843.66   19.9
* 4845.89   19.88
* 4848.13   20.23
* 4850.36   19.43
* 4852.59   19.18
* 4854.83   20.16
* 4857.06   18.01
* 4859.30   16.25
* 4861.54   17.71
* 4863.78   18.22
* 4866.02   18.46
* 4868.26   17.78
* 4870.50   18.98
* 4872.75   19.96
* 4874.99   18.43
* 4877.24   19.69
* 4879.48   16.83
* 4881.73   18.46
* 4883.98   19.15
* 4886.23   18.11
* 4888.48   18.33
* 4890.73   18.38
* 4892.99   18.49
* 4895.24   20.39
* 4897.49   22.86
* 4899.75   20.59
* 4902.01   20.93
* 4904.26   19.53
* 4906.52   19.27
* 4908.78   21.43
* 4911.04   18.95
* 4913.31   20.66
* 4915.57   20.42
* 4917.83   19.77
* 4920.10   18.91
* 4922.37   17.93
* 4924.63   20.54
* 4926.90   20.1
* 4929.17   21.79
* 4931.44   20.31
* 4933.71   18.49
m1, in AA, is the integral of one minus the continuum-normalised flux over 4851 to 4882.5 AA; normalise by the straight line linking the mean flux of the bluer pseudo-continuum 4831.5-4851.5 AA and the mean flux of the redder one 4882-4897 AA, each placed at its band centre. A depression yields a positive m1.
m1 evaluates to 1.3 AA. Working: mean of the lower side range 19.6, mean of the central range 18.5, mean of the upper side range 19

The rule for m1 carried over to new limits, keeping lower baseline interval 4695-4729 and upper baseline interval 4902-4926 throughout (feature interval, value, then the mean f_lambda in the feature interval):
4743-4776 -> -1.7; 19.8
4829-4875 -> 1.0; 19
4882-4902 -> 0.1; 19.6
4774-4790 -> -0.2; 19.3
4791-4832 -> -0.8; 19.6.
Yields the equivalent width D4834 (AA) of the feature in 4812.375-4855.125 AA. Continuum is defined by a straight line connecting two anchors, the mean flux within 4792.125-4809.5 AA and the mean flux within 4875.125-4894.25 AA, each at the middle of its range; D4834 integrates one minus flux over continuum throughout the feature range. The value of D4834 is -0.7 AA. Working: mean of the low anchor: 19.7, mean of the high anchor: 18.4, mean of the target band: 19.6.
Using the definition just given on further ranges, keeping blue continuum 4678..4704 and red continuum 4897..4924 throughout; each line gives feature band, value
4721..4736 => -0.69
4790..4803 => -0.52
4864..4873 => 0.46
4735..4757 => -1.85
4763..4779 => -0.35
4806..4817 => -0.37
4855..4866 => 0.95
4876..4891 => 1.03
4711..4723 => -0.92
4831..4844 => -0.07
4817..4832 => -0.18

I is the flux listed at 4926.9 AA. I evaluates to 20.1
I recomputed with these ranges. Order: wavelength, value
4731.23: 19.13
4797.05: 19.78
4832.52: 19.51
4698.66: 17.64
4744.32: 20.11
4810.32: 19.07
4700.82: 18.2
